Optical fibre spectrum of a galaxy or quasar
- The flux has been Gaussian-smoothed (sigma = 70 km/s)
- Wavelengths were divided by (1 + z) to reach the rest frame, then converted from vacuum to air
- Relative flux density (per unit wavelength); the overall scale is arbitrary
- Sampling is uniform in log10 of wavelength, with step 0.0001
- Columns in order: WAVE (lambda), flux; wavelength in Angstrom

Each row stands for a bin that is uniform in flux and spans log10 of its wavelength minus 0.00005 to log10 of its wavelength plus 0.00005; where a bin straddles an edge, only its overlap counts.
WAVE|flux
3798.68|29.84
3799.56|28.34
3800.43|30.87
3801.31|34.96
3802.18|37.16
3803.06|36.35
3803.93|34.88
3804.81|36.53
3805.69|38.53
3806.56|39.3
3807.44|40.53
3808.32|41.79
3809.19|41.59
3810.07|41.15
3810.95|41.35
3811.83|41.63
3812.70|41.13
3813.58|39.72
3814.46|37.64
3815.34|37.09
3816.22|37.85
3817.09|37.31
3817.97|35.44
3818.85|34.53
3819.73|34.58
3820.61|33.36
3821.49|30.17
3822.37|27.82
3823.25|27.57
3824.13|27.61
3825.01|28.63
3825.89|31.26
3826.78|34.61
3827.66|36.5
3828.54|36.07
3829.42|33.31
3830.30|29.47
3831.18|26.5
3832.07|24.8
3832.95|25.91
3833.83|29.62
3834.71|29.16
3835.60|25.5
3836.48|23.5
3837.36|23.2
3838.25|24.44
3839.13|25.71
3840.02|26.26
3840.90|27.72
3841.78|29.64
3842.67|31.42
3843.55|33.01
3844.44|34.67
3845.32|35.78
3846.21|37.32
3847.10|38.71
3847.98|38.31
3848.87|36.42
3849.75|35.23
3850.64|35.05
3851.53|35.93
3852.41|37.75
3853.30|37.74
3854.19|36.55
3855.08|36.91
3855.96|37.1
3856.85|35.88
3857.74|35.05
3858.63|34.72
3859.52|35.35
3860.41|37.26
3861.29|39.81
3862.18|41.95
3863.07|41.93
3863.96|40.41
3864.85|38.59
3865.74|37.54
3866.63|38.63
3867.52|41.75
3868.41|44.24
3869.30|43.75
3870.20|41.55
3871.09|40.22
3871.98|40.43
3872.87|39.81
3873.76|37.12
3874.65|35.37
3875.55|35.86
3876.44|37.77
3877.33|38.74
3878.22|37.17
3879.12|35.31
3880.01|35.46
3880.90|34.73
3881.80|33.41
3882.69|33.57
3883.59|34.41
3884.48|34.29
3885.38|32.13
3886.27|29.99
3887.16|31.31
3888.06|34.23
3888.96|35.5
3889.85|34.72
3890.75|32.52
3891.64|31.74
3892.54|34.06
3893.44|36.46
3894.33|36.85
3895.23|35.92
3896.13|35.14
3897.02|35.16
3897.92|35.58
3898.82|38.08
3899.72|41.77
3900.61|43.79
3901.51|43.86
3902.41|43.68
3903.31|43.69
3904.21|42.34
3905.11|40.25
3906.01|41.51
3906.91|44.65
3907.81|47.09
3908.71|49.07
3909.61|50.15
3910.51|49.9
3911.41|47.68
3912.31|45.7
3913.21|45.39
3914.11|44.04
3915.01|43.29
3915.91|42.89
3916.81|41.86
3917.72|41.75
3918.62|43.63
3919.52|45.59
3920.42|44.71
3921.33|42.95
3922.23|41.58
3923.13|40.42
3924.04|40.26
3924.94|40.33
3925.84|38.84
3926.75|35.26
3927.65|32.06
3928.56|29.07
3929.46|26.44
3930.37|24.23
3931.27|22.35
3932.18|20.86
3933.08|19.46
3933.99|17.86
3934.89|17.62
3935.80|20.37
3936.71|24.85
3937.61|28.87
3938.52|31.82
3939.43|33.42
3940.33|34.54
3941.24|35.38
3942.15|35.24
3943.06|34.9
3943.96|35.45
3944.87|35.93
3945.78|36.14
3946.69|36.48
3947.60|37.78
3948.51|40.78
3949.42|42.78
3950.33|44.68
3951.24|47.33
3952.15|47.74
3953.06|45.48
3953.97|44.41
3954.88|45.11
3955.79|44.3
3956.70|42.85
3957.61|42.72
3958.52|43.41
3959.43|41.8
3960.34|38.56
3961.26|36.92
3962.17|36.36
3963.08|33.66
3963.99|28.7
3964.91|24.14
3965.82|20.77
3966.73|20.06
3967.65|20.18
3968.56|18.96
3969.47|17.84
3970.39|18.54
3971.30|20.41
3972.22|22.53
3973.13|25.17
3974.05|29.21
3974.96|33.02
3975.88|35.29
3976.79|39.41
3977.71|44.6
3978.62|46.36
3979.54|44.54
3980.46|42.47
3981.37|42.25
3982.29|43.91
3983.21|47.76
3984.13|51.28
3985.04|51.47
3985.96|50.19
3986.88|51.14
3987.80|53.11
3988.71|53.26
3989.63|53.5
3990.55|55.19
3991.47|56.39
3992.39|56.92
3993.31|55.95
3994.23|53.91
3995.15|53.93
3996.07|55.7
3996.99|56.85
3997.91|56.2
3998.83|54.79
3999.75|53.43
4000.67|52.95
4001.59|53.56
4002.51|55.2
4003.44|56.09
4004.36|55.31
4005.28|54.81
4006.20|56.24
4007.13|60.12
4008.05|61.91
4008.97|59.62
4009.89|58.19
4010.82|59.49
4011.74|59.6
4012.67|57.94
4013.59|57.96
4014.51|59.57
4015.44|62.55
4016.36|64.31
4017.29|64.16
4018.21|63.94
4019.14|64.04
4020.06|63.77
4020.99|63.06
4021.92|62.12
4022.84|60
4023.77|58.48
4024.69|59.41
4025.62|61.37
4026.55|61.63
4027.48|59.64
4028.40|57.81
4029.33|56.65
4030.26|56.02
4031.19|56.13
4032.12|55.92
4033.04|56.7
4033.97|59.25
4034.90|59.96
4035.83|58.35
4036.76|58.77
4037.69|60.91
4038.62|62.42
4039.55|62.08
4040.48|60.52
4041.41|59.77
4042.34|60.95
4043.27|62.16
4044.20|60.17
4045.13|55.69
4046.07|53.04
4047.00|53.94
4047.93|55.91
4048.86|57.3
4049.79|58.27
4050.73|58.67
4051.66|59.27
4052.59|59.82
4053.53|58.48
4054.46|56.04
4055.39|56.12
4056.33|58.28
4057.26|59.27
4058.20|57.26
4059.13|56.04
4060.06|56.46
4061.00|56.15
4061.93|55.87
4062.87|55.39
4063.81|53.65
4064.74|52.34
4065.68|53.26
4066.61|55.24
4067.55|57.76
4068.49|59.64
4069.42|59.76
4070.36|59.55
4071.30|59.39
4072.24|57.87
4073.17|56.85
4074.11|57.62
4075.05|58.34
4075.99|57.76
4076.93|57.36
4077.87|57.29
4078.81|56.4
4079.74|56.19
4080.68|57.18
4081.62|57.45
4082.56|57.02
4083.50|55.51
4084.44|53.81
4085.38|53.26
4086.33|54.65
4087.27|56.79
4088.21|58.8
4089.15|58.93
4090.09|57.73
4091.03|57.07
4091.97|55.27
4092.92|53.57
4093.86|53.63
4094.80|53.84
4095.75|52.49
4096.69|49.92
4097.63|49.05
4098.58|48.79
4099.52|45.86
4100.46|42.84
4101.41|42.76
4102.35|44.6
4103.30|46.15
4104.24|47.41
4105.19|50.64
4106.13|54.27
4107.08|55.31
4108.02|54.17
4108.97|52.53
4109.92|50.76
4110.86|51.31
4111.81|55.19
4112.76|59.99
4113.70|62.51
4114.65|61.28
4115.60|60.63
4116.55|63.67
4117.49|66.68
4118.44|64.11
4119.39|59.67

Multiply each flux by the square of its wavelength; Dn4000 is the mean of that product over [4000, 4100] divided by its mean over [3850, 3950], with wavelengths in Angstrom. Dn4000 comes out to 1.67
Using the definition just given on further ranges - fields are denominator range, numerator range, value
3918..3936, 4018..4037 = 1.93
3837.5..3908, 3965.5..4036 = 1.48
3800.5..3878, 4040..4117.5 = 1.78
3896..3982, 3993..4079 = 1.67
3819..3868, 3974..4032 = 1.78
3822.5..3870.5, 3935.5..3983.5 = 1.10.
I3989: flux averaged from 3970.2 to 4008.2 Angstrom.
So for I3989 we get 48.1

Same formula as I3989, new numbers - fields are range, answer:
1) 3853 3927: 39.3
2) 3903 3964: 38.2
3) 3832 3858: 32.2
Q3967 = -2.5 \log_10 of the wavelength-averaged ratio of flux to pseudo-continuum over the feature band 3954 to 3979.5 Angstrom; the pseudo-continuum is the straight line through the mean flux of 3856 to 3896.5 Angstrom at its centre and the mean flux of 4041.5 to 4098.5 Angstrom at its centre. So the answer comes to 0.369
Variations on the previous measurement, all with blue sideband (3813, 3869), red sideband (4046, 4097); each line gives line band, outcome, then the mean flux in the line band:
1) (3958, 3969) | 0.446 mag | 30.4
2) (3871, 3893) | 0.083 mag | 35.1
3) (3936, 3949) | 0.273 mag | 34.1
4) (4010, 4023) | -0.201 mag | 61.5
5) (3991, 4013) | -0.138 mag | 56.4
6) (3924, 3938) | 0.495 mag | 27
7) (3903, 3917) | -0.111 mag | 45.1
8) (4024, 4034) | -0.116 mag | 58.2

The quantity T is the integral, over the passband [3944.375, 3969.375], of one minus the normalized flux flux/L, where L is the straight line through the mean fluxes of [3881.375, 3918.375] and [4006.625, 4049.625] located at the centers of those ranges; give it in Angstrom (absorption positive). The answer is 6.0 Angstrom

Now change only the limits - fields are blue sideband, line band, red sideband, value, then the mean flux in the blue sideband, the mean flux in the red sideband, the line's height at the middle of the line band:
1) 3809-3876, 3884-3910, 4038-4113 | 0.88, 34.9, 55.5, 39.7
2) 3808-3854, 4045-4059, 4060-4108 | -1.48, 33.2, 54.4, 51.7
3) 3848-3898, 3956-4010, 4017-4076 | 7.27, 36.7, 58.5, 50.5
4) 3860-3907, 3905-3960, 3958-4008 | 3.09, 37.8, 43.4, 40.6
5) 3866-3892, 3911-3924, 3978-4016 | -0.42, 36.4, 54.2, 42.2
